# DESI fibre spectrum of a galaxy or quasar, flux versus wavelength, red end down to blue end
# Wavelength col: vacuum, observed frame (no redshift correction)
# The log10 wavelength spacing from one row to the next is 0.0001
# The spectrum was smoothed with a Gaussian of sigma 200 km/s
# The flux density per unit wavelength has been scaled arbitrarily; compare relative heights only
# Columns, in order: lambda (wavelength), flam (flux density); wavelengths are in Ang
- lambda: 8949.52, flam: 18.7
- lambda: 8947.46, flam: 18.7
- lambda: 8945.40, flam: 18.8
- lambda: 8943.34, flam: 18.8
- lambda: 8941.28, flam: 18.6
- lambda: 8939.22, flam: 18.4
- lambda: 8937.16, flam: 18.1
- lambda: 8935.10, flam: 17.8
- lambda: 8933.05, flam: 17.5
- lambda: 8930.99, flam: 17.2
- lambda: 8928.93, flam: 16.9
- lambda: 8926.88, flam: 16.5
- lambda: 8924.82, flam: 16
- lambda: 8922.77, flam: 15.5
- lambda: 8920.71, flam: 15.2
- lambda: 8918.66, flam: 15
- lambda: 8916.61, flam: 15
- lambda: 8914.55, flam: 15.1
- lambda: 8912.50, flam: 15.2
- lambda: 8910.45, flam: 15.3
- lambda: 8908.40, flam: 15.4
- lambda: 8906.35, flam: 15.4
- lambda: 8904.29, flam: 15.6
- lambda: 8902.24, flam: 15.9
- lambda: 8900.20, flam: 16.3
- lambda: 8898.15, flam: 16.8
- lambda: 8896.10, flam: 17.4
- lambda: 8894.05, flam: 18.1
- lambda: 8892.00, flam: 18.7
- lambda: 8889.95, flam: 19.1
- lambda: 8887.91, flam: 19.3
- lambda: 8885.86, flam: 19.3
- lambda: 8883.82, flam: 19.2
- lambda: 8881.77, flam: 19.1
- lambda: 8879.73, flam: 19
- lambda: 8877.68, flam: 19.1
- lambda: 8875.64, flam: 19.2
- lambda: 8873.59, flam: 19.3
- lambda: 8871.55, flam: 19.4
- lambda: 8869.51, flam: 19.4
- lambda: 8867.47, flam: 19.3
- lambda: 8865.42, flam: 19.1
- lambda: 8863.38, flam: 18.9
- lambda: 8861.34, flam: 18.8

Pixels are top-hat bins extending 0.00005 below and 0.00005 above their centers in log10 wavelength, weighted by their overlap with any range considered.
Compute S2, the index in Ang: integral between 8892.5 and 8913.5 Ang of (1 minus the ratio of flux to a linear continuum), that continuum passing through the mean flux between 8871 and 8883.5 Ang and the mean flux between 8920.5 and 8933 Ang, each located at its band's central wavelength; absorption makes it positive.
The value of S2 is 1.81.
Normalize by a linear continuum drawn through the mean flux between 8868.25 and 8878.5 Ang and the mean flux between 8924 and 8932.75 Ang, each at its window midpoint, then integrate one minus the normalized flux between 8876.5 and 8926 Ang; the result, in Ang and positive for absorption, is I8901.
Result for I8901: 3.04 Ang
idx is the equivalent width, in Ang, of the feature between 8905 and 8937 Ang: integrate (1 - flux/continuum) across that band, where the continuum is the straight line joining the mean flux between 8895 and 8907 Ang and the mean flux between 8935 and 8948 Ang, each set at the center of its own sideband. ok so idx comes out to 2.5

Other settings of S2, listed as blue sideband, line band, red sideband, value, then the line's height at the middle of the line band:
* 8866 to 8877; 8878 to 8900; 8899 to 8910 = -1.4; 17.4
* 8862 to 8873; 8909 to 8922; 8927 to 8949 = 2.3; 18.4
